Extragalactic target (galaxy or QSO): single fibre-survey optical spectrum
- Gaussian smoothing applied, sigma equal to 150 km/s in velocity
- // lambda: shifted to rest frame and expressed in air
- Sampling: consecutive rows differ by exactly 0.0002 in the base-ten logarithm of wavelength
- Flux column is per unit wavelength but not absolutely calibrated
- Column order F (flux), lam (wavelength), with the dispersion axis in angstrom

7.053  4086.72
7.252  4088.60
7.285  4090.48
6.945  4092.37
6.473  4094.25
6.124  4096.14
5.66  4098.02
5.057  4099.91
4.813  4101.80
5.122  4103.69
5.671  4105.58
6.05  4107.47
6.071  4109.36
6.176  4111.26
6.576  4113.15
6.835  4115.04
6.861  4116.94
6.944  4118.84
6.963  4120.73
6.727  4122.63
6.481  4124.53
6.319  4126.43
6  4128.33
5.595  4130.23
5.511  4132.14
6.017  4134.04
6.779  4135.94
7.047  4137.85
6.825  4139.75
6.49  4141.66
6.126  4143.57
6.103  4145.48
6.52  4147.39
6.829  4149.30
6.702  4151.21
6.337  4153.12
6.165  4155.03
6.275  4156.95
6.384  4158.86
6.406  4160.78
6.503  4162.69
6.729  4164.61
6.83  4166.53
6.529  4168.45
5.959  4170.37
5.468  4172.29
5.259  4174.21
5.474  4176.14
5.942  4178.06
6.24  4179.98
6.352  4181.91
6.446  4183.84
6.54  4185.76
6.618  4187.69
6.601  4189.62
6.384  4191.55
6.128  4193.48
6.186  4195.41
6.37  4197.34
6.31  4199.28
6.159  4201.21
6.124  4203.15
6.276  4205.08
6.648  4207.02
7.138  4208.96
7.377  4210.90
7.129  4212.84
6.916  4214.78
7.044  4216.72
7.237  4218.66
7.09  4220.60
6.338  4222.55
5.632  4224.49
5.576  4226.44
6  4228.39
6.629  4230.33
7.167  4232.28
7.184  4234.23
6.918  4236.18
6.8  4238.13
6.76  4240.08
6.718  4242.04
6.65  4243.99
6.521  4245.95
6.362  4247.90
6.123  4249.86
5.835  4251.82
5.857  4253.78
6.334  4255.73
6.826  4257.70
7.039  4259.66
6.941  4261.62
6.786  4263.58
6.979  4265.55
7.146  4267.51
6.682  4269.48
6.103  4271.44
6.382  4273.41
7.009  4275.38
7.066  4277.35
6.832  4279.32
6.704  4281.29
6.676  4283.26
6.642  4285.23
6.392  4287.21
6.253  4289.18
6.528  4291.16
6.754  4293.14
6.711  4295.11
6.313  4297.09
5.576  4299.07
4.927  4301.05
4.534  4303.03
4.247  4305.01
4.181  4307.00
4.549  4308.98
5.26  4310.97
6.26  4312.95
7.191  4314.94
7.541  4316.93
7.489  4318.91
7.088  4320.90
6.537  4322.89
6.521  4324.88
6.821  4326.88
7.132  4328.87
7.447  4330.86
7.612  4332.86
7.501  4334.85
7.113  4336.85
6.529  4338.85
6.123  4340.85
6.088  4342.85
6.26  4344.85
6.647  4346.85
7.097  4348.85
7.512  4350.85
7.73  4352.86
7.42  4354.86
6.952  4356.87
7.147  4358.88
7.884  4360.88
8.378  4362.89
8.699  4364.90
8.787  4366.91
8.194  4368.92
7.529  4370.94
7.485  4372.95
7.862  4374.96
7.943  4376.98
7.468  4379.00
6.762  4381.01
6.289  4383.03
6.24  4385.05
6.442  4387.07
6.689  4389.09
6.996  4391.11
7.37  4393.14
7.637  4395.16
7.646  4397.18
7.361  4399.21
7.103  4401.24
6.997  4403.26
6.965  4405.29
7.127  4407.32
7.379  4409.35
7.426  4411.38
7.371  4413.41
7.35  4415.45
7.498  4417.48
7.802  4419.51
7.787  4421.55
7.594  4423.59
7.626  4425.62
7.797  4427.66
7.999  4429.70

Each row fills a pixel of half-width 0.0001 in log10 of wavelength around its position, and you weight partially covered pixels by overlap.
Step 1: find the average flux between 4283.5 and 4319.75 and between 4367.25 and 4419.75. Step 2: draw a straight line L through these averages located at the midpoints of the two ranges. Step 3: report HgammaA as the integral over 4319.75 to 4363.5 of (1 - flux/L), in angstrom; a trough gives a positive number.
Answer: -3.5 angstrom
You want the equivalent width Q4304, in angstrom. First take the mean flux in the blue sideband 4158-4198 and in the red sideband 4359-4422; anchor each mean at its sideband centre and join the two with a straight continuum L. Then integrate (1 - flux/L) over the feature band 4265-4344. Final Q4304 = 5.9 angstrom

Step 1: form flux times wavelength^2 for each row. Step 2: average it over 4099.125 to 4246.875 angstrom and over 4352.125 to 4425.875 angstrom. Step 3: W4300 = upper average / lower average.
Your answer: 1.29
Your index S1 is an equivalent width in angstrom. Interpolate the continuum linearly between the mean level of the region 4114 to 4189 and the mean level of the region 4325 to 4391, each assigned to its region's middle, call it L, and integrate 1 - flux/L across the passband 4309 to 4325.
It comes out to 1.01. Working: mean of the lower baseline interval 6.36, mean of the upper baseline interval 7.23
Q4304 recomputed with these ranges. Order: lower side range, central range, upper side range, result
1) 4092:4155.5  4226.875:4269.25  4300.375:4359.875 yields -1.4 angstrom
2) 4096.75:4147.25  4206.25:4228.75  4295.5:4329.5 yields -2.2 angstrom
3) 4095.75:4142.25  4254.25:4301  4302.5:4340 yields -1.6 angstrom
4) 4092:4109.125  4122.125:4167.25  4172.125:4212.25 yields -2.9 angstrom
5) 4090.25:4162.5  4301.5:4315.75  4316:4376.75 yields 4.0 angstrom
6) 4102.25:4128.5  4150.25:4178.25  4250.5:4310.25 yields 0.4 angstrom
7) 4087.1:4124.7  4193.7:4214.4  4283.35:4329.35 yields -1.1 angstrom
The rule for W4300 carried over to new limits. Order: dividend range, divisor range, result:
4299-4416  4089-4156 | 1.23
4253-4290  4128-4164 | 1.11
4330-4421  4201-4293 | 1.17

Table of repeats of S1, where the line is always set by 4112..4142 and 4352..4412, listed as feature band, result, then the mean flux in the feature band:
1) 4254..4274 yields 0.8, 6.7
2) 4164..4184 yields 1.7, 6.09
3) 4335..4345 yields 1.0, 6.52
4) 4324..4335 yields 0.1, 7.15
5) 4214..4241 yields 0.7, 6.66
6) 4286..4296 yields 0.8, 6.53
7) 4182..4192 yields 0.3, 6.51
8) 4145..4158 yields 0.3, 6.43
